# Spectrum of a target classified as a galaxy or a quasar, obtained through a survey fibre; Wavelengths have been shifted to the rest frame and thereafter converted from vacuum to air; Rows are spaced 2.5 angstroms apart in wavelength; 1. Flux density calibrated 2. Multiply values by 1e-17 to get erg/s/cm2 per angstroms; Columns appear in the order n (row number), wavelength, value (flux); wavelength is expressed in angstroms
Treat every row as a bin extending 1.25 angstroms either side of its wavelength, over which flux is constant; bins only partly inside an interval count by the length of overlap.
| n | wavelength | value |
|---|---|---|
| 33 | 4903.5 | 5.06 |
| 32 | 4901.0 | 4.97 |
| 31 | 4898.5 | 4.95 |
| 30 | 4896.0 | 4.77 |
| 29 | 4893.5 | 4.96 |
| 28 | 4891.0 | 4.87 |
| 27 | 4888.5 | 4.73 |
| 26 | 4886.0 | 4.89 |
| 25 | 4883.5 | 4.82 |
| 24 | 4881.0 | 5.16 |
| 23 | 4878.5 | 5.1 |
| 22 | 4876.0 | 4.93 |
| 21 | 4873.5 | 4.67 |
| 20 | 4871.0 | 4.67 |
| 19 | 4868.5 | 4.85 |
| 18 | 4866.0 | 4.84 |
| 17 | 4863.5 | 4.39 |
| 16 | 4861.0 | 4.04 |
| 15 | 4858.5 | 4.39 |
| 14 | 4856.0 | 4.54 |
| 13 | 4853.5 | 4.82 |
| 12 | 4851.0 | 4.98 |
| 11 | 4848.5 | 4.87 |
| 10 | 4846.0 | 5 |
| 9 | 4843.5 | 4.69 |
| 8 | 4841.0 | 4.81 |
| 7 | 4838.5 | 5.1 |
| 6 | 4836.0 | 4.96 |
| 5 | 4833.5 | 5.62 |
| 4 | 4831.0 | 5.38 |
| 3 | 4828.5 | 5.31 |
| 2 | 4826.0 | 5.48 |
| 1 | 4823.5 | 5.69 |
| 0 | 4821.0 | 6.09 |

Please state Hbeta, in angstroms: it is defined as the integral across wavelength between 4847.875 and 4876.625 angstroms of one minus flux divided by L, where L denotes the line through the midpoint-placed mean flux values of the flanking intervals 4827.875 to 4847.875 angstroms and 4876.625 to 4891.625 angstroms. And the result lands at 2.0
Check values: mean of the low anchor 5.1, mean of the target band 4.66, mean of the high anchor 4.93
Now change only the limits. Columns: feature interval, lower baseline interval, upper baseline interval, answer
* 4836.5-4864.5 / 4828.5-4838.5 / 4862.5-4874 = 1.7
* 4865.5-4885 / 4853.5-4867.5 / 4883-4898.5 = -0.9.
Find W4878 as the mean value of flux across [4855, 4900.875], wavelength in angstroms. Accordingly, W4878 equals 4.76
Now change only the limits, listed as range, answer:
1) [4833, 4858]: 4.9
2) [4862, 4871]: 4.67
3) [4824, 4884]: 4.9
